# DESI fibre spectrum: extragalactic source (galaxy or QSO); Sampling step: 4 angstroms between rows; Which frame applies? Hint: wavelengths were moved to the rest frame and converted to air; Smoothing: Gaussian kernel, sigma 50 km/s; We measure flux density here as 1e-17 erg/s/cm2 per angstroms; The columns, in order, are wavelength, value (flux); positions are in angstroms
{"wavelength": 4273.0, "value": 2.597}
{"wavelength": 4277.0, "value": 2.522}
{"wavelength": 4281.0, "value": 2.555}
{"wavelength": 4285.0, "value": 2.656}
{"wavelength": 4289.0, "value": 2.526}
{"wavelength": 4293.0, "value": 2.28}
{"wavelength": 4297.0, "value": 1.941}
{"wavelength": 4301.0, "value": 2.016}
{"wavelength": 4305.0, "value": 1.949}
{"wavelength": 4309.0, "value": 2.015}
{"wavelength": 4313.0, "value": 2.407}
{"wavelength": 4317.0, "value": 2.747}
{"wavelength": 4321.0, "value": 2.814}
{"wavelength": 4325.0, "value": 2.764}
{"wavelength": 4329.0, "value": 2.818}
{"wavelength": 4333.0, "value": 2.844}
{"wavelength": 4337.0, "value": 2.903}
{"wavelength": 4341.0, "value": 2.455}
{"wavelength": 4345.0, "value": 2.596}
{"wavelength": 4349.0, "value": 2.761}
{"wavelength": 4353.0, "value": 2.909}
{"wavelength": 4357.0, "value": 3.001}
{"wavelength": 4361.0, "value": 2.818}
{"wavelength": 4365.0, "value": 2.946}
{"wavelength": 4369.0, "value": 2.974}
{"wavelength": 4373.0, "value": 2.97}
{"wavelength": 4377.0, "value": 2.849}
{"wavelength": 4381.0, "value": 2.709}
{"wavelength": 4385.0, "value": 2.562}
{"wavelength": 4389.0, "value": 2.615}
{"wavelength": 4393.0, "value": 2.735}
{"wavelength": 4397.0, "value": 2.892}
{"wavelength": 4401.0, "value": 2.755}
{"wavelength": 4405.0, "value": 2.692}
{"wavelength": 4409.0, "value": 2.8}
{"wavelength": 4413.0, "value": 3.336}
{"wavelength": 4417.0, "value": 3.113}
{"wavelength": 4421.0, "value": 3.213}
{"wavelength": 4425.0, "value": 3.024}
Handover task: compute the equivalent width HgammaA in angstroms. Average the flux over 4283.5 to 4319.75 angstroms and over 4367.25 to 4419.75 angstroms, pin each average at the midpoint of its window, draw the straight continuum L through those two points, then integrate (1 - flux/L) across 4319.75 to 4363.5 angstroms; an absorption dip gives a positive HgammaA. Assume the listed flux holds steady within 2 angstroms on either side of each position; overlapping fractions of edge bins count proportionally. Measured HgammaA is -4.5 angstroms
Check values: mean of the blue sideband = 2.29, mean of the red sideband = 2.85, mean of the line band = 2.79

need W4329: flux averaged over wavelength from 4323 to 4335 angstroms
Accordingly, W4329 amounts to 2.81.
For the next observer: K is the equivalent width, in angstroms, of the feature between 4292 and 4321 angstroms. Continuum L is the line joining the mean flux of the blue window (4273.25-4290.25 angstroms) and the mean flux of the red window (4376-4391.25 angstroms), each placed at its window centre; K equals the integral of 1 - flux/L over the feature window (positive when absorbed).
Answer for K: 4.05 angstroms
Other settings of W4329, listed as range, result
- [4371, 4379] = 2.91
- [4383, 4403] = 2.71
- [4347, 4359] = 2.89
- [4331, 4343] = 2.73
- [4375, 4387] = 2.71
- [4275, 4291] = 2.56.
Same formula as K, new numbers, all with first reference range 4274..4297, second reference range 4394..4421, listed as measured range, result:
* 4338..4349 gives 0.4 angstroms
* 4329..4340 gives -0.7 angstroms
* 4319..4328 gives -0.6 angstroms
